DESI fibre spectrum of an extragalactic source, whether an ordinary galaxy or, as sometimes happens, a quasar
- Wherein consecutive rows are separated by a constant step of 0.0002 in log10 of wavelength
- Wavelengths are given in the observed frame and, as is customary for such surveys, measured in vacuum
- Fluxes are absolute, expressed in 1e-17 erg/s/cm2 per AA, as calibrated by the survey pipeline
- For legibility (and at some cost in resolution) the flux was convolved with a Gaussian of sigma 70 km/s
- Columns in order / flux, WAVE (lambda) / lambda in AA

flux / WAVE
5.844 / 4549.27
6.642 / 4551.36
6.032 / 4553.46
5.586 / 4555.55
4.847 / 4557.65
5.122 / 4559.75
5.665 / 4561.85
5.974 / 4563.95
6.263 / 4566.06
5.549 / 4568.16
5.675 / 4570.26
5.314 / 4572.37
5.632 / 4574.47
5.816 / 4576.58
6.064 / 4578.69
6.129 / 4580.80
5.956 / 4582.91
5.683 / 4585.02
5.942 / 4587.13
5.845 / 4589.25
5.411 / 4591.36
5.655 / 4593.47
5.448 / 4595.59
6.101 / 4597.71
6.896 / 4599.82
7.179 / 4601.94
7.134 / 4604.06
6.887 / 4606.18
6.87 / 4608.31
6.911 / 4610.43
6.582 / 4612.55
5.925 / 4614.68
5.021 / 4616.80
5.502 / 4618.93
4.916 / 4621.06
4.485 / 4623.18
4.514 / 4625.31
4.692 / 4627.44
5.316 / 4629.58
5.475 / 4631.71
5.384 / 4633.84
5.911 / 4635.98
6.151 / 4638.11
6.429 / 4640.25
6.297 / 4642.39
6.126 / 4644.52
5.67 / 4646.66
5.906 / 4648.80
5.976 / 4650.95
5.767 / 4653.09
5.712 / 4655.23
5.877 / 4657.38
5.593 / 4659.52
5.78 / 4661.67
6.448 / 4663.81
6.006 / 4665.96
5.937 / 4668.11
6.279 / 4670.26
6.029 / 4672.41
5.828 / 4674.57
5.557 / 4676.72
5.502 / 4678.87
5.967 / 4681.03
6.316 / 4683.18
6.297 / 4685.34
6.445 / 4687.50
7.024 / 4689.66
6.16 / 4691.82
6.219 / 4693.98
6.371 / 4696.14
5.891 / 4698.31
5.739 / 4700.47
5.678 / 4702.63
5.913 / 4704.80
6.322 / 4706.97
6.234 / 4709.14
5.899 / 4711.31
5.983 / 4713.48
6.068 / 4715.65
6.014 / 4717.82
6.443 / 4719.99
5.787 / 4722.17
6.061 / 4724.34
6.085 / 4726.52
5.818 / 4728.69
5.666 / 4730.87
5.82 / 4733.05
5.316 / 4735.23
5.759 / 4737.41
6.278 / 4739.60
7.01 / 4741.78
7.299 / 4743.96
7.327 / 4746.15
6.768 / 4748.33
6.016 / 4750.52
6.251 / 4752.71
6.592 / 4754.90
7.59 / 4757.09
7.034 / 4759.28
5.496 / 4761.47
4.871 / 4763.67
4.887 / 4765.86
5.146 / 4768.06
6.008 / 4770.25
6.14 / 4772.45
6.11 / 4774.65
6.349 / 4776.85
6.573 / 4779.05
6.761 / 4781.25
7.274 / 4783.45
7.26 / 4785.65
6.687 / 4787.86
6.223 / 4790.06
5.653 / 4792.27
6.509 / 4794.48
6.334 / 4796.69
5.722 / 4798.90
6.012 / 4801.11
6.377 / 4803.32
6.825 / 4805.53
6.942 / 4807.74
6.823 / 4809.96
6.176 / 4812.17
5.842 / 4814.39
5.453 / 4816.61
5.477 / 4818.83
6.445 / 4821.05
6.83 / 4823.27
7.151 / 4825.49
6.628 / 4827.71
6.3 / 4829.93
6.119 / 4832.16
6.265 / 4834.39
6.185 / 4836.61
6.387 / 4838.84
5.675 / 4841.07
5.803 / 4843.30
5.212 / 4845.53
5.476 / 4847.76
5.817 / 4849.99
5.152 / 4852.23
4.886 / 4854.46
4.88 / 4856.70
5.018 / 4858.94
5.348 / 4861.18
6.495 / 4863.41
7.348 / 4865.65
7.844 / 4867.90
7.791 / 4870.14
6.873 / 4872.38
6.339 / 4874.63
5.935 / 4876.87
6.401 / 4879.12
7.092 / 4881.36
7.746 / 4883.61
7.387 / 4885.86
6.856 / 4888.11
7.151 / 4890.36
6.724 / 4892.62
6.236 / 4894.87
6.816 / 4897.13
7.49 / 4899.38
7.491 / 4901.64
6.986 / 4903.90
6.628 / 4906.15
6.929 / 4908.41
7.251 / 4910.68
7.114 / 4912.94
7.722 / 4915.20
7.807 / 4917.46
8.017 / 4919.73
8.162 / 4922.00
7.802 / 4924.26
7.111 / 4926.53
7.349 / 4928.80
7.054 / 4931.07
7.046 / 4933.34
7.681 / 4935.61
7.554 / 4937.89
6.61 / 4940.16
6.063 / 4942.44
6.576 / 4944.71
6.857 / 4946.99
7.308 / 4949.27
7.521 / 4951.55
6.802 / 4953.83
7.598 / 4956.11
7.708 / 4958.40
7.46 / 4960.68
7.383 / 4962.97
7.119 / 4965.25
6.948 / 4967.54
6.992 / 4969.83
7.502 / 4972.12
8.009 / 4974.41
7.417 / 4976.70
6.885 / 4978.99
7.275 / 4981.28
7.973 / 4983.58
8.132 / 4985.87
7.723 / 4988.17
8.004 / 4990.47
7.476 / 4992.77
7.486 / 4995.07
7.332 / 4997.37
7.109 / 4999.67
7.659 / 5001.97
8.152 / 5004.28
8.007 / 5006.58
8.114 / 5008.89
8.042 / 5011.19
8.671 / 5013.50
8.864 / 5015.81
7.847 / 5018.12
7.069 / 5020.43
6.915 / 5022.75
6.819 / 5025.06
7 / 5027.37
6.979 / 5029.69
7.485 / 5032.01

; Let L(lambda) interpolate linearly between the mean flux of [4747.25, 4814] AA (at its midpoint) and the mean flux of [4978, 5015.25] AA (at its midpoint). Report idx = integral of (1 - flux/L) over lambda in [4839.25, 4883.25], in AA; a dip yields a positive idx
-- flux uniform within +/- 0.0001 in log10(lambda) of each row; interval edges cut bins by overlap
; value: 4.8 AA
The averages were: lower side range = 6.31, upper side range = 7.77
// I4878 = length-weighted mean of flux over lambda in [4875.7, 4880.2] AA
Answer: 6.17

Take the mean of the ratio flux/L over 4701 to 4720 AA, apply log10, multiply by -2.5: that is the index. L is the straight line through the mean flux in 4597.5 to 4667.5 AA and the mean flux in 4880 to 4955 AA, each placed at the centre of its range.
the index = 0.04 mag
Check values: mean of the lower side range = 5.92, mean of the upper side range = 7.18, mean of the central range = 6.03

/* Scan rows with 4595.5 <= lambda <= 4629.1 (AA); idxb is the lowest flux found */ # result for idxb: 4.485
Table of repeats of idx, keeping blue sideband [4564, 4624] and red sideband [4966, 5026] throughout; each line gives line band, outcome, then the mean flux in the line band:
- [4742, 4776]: 2.0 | 6.25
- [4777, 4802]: 1.2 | 6.45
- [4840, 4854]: 3.0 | 5.49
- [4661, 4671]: 0.3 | 6.1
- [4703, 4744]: 2.8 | 6.06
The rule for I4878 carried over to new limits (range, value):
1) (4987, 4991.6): 7.85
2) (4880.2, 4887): 7.41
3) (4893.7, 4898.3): 6.54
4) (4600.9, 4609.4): 7.01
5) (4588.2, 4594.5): 5.64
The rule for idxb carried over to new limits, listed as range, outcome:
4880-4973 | 6.063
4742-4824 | 4.871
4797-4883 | 4.88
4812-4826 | 5.453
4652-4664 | 5.593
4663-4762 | 5.316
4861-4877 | 5.348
